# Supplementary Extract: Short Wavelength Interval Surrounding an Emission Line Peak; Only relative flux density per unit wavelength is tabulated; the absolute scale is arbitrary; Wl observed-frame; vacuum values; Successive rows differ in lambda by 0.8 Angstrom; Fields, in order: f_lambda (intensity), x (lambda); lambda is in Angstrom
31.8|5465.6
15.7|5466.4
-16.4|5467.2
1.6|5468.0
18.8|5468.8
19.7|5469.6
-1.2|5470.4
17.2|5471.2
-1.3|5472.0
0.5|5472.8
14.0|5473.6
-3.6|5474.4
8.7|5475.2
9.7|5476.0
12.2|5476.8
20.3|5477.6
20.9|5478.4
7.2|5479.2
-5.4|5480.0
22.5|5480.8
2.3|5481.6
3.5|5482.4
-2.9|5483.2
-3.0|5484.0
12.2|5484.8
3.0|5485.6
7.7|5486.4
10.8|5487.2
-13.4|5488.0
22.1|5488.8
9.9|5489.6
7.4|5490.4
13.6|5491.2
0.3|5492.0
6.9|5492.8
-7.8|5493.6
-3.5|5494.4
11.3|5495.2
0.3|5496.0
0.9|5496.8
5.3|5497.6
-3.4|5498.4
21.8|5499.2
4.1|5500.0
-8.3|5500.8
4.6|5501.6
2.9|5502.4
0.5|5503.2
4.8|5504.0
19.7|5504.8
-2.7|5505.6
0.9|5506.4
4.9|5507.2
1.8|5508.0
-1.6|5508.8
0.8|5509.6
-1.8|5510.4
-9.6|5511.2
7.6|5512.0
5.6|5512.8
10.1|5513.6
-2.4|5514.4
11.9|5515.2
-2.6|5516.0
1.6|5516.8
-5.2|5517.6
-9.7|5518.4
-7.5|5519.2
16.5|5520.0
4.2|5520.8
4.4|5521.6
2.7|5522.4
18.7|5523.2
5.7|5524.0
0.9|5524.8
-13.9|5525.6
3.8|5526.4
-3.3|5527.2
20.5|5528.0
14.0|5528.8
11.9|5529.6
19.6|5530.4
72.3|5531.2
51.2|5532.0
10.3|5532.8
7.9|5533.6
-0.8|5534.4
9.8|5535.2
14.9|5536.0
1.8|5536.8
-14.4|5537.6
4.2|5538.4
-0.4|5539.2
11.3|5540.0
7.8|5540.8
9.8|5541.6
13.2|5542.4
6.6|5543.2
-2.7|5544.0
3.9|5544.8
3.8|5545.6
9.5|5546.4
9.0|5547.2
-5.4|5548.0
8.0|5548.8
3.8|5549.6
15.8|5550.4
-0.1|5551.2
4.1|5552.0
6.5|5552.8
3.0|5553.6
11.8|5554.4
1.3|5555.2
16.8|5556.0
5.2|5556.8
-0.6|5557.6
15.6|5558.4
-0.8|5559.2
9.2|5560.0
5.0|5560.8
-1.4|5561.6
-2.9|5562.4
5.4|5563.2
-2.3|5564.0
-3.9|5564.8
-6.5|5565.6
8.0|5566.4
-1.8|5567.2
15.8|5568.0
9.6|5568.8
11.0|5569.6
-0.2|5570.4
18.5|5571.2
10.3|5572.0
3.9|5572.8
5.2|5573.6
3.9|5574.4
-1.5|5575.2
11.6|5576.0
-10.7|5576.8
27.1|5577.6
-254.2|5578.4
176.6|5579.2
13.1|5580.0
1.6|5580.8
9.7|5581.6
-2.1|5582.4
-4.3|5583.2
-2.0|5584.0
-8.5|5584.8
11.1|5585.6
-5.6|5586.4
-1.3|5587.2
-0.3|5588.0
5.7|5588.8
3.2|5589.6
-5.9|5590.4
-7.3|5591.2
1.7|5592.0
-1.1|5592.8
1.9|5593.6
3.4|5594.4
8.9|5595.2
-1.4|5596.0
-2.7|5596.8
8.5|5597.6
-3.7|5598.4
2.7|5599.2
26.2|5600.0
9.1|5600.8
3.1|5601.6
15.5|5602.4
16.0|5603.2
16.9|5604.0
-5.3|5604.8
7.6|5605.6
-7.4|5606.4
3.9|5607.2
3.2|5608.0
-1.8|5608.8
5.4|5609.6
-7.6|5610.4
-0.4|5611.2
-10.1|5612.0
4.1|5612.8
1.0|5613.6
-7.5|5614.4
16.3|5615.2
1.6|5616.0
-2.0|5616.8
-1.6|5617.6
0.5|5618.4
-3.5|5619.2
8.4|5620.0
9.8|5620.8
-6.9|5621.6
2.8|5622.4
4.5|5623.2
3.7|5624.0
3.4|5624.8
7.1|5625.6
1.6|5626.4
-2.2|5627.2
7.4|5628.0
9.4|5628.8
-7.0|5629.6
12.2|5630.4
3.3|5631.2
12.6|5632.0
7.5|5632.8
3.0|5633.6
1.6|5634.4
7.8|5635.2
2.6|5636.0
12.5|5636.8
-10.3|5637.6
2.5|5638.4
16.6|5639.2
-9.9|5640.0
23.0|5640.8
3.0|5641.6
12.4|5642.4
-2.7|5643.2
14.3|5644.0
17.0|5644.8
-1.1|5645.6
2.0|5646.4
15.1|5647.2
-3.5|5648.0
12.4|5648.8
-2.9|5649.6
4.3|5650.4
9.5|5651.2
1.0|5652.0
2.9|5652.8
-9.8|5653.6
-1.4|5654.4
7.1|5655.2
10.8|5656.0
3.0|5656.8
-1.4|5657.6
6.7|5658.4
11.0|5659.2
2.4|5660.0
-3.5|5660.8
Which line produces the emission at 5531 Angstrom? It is [O III]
